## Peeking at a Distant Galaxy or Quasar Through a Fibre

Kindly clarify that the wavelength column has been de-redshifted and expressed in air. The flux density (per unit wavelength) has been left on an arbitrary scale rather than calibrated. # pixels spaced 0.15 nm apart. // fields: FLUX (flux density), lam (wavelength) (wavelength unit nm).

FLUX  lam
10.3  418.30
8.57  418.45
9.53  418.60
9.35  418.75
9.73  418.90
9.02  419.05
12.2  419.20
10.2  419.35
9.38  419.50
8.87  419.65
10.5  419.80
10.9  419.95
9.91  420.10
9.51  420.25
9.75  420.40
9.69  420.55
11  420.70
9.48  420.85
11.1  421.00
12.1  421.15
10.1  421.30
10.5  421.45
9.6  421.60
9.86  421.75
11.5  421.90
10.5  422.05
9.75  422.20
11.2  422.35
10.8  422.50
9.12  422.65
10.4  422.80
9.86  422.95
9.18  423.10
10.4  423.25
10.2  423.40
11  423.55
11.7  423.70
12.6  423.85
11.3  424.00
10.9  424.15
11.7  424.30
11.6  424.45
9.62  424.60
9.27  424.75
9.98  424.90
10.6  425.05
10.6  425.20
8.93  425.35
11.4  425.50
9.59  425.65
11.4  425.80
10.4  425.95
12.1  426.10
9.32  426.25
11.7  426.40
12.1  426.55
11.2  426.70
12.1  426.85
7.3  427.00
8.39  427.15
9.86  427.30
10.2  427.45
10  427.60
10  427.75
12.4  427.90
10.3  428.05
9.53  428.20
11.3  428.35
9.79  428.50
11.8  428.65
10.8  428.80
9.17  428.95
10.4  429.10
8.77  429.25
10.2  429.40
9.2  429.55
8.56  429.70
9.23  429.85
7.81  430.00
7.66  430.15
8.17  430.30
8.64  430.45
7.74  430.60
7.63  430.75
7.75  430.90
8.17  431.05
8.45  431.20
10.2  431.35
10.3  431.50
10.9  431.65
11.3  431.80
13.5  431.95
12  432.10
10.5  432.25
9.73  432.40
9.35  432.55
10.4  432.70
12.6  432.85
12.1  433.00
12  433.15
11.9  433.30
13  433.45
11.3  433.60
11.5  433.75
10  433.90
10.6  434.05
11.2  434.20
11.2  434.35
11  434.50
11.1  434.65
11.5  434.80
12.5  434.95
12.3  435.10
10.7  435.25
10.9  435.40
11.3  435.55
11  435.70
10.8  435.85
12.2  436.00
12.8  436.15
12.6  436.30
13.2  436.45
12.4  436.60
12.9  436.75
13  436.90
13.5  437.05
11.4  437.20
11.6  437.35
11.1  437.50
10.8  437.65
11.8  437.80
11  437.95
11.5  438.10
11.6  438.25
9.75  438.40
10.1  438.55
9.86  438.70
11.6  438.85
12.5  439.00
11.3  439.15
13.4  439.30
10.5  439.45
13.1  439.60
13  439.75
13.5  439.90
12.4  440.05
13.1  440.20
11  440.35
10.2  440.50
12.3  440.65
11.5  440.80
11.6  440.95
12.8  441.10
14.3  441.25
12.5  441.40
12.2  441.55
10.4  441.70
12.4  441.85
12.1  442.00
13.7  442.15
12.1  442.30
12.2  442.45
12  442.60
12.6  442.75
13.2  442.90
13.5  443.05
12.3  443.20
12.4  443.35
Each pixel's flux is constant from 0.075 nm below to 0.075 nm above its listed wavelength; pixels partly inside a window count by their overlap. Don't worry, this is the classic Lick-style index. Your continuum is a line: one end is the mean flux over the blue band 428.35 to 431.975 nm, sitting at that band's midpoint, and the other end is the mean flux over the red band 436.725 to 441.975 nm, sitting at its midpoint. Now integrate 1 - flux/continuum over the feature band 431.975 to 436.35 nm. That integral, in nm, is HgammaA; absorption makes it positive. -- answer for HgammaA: -0.39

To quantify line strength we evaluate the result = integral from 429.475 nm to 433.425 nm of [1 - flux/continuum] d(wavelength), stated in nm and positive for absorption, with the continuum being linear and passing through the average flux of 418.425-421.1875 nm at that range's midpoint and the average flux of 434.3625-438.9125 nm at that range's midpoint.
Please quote 0.44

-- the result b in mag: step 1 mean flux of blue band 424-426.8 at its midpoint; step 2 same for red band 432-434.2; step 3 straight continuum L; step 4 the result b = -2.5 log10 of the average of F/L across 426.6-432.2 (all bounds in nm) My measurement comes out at 0.128 mag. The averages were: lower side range 10.7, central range 9.76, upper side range 11.2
